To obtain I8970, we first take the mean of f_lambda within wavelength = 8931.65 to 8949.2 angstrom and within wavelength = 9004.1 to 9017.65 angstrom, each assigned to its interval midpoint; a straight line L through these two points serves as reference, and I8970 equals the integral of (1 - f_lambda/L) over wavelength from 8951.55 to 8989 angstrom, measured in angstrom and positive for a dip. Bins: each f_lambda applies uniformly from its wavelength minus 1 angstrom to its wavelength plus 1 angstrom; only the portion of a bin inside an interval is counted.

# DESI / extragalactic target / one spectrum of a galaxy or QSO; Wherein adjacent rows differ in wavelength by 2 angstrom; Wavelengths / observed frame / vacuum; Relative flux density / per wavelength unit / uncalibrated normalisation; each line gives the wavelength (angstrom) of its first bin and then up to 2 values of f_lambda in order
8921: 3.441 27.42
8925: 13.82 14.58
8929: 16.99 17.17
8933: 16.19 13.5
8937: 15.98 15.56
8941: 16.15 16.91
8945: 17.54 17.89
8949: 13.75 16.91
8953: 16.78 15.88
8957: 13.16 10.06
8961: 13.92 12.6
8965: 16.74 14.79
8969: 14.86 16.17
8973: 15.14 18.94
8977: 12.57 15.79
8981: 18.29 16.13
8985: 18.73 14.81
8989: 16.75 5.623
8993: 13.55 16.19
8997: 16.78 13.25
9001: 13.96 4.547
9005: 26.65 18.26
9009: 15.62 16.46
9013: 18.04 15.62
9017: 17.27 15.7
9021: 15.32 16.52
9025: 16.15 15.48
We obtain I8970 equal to 3.62 angstrom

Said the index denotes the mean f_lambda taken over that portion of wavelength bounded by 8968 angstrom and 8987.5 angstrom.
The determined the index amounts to 16.2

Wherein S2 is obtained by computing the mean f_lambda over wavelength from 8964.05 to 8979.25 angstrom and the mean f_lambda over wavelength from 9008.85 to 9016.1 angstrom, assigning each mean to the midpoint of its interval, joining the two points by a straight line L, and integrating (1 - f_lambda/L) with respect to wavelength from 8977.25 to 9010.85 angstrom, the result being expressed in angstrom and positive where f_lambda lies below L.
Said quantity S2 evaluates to 1.8 angstrom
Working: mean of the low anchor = 15.6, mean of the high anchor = 16.5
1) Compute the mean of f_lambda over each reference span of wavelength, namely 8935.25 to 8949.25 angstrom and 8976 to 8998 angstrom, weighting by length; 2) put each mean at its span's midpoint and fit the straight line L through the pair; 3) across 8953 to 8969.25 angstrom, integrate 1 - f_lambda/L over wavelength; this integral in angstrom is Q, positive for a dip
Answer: 1.6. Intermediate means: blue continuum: 16.2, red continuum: 15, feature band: 14.1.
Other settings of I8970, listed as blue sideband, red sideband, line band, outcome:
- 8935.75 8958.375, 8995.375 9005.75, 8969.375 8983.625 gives -0.7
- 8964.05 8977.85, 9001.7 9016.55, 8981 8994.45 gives 1.1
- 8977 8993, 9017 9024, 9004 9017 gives -2.2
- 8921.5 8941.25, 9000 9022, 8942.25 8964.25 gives 1.8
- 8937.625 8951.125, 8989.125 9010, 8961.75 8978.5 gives 0.3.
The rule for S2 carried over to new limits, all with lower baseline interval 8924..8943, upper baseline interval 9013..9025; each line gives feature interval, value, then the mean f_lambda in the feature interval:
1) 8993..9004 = 2.1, 13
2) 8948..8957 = 0.1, 15.5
